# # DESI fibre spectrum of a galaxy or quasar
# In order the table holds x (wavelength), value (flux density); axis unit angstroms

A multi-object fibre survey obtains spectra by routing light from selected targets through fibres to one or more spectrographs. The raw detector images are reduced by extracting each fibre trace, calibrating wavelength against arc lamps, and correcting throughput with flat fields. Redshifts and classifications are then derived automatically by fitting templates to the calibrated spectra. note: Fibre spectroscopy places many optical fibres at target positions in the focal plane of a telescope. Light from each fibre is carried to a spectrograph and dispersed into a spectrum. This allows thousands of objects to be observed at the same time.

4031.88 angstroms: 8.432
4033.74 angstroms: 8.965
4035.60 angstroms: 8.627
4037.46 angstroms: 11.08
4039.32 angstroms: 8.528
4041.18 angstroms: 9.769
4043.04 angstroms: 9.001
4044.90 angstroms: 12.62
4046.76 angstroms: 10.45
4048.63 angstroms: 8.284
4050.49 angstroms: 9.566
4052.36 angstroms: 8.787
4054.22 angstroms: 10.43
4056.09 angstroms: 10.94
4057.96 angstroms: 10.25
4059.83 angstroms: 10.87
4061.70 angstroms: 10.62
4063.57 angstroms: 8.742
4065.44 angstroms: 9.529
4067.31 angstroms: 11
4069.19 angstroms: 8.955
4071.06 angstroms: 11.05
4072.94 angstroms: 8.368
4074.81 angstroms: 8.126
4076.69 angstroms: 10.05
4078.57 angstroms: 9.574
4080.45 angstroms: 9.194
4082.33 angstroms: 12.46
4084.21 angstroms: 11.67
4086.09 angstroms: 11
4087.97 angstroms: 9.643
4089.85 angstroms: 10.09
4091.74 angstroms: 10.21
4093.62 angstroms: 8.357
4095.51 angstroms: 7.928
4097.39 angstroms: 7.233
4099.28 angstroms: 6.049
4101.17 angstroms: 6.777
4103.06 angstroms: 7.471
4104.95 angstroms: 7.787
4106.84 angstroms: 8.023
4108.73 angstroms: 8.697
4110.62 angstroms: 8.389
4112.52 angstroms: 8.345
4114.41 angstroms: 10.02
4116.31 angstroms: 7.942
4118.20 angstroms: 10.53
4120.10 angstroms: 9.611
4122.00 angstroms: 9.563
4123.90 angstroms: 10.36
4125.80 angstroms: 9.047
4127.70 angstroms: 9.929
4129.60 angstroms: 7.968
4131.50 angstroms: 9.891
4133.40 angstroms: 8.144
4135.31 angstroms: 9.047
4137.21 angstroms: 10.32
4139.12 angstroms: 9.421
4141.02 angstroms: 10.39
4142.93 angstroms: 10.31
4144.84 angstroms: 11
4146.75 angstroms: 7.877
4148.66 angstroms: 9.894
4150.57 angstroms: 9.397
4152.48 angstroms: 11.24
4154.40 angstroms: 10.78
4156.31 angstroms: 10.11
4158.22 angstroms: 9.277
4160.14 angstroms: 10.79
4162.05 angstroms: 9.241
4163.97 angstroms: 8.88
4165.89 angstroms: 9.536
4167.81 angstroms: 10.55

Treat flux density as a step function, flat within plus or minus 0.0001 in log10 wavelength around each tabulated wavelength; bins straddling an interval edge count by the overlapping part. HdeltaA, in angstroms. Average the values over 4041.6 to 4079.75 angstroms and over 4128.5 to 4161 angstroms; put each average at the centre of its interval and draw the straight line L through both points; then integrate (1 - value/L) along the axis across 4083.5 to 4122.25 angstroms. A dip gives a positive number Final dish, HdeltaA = 4.0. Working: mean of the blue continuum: 9.85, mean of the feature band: 8.79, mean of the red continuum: 9.76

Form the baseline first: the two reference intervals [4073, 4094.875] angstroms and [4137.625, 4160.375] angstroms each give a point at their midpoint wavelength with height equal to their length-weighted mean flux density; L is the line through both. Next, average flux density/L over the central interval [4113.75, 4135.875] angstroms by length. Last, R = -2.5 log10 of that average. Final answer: 0.07 mag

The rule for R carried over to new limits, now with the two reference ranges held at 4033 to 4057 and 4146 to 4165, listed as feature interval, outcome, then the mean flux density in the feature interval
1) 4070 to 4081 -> 0.04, 9.39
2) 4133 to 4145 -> 0.00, 9.8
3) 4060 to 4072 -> -0.03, 10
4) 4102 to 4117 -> 0.17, 8.33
